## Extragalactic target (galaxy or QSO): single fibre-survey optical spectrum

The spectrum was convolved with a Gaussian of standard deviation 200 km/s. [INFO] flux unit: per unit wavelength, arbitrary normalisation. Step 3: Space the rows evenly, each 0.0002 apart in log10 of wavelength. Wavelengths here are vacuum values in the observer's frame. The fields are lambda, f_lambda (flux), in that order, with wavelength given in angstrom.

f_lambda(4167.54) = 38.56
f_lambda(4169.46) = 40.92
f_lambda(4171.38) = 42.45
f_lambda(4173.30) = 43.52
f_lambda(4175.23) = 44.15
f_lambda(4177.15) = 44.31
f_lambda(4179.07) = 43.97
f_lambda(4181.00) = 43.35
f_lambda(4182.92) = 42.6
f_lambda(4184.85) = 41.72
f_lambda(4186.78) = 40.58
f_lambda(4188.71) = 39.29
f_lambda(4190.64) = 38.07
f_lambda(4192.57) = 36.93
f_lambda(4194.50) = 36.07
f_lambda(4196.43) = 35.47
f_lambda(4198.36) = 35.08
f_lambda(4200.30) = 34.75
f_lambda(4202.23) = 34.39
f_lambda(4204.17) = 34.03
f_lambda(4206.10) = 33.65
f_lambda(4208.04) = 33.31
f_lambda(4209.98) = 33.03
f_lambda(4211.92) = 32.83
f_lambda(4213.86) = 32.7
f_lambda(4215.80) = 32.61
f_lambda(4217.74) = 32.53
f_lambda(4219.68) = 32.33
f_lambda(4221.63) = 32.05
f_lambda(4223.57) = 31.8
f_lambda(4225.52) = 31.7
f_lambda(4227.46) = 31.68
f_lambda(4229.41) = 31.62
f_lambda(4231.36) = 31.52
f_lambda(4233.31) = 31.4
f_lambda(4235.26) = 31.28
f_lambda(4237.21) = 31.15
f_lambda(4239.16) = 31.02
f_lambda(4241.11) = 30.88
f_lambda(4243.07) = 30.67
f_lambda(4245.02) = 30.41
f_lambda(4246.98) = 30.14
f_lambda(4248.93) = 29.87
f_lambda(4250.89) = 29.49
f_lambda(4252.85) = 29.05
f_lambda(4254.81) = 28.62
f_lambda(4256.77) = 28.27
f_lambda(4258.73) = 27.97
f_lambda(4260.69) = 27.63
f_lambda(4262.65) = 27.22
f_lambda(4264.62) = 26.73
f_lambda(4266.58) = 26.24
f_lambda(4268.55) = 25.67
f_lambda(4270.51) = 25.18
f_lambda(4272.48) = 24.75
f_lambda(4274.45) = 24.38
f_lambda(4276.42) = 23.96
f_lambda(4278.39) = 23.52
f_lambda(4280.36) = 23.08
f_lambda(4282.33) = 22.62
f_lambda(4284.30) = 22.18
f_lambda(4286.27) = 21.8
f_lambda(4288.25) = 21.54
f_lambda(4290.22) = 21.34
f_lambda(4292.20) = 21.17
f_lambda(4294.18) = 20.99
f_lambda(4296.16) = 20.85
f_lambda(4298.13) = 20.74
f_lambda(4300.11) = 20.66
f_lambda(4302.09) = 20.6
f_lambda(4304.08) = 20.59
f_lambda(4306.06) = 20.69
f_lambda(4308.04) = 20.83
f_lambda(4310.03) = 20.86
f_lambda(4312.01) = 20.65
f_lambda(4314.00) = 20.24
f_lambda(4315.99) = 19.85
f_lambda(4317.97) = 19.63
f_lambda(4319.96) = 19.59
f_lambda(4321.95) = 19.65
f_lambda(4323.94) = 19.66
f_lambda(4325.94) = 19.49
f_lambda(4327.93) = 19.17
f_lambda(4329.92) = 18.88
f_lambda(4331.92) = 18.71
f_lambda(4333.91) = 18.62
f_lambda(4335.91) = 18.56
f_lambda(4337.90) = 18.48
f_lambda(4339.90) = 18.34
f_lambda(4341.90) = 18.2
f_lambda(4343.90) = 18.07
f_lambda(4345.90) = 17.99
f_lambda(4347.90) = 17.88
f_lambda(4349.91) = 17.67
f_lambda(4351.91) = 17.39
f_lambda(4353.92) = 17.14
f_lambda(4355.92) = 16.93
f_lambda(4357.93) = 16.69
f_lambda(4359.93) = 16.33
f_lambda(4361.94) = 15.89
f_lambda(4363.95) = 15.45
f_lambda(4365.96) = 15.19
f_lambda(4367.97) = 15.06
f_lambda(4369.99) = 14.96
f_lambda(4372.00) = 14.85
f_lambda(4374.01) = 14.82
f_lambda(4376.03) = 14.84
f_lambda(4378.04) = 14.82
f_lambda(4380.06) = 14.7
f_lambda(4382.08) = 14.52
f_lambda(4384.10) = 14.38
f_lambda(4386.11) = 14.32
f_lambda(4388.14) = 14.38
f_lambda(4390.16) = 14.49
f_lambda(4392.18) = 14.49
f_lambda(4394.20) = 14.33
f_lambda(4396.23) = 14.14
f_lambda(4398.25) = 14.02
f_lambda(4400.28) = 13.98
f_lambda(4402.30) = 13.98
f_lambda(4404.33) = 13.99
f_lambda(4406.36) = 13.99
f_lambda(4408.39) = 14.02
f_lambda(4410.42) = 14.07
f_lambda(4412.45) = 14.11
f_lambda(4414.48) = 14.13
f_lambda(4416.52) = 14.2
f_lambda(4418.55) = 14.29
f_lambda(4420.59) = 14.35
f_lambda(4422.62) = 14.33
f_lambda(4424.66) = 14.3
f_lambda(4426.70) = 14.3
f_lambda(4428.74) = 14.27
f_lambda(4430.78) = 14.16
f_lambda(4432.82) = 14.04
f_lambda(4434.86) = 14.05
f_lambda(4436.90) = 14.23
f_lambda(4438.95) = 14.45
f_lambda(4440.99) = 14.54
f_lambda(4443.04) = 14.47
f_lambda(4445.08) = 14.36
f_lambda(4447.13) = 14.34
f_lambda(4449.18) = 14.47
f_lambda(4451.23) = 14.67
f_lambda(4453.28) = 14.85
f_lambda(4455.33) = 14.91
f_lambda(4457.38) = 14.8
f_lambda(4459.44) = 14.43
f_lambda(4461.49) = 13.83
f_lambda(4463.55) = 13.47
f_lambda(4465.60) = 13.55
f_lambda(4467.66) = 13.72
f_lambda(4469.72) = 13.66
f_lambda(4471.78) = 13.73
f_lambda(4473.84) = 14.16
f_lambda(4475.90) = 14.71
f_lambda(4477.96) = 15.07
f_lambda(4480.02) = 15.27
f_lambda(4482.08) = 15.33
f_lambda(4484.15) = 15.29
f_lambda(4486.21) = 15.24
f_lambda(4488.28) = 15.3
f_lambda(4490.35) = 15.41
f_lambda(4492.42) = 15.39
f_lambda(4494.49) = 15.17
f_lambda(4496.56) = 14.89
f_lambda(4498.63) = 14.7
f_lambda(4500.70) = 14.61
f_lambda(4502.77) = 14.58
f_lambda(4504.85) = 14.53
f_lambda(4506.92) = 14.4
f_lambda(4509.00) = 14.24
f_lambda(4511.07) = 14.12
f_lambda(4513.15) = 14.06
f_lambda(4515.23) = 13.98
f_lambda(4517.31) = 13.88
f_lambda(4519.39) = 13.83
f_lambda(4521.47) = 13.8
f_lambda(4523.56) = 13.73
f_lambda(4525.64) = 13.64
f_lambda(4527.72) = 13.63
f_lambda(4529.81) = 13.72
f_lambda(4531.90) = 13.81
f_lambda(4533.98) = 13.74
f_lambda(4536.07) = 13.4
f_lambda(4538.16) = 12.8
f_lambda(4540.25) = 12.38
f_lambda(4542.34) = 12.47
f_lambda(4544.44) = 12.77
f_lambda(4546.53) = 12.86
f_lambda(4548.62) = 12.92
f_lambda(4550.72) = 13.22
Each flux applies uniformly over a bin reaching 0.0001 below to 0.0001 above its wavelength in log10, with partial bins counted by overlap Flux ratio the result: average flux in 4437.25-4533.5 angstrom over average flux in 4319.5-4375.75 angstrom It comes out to 0.83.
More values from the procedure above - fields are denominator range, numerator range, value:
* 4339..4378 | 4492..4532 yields 0.86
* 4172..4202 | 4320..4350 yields 0.47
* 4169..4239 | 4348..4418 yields 0.42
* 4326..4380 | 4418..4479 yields 0.84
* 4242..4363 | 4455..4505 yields 0.67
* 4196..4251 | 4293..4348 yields 0.61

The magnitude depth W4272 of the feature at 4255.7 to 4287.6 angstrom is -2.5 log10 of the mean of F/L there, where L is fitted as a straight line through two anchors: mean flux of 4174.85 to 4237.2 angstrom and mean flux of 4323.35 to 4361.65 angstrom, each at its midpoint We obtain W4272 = 0.09 mag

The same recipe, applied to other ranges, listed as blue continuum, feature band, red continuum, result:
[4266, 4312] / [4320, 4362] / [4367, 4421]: 0.01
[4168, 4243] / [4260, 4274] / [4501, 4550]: 0.20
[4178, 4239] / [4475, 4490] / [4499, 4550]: 0.09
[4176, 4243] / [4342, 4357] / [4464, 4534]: 0.38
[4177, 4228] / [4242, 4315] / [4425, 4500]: 0.22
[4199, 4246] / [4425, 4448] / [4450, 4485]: 0.17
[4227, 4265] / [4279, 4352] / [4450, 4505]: 0.26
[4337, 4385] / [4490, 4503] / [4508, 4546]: -0.07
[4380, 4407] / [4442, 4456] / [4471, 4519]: -0.01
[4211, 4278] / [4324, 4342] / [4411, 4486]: 0.22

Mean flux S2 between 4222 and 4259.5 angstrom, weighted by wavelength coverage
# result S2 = 30.5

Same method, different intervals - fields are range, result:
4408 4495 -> 14.5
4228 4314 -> 25.5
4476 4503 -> 15.1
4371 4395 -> 14.6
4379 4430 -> 14.2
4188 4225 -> 34.2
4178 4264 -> 33.3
